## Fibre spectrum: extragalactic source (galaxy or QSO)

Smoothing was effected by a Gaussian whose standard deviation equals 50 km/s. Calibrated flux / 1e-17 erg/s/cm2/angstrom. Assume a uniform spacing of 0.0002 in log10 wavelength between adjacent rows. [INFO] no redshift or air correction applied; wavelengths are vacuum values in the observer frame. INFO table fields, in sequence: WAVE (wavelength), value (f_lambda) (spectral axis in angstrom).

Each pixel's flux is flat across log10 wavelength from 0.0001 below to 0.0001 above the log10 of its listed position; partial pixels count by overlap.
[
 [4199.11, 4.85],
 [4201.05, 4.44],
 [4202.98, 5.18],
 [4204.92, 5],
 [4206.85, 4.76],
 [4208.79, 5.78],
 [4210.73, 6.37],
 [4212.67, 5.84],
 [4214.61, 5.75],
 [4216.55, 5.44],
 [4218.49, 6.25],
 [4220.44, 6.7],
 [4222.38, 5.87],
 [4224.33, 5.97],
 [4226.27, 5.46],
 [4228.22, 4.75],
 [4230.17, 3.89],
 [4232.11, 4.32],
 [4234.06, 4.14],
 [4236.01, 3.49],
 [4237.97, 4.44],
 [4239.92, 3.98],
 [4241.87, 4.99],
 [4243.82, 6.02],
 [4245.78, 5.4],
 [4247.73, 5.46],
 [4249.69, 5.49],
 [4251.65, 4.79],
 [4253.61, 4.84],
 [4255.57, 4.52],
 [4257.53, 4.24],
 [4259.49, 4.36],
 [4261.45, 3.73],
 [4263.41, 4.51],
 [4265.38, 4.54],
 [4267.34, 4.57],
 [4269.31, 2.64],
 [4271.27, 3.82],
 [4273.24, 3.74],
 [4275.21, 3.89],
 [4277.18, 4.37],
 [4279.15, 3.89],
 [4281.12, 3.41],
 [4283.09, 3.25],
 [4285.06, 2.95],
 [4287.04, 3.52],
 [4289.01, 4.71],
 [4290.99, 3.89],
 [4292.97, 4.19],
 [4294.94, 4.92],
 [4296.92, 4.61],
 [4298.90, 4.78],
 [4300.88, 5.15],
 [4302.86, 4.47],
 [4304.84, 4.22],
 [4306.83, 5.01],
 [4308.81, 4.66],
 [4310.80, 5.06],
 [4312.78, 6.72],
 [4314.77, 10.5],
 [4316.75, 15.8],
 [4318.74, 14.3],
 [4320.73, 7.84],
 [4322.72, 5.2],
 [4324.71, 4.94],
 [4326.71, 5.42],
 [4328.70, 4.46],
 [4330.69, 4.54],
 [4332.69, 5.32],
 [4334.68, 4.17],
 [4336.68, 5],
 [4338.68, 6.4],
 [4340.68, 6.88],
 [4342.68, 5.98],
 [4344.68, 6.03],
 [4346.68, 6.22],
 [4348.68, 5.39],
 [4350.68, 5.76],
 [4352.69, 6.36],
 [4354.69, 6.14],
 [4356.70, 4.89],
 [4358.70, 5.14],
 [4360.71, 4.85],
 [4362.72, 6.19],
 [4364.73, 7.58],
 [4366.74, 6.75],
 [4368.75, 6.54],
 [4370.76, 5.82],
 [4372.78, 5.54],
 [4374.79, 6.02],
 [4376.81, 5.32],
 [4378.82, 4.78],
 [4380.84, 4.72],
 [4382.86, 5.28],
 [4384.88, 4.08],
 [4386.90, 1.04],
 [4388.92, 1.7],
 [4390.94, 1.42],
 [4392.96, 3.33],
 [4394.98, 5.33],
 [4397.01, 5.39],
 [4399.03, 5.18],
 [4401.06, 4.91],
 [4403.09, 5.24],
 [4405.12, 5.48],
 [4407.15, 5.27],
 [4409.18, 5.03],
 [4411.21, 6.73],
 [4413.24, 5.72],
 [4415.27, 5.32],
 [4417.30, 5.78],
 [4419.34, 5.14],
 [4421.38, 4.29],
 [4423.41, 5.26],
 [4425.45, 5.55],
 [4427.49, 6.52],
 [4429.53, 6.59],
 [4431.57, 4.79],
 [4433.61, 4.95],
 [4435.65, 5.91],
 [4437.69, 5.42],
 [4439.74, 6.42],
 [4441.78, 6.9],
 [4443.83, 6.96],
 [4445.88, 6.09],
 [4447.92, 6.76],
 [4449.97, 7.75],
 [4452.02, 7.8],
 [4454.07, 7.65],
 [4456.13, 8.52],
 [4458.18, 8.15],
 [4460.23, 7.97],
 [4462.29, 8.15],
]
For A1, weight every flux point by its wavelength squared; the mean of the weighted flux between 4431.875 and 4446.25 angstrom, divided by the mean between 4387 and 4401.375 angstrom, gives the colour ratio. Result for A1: 1.68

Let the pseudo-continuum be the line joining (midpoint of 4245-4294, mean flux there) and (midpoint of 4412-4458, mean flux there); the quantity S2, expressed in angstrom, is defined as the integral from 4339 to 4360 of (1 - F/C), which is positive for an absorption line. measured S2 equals -2.9 angstrom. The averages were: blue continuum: 4.18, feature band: 5.88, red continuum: 6.23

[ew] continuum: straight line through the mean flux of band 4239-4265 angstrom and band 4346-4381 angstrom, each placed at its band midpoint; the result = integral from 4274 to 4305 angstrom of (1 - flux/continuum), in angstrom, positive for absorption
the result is 6.0 angstrom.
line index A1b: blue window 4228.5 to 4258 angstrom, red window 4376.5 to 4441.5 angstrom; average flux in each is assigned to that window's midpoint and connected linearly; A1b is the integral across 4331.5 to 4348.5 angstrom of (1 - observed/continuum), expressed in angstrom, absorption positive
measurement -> -3.1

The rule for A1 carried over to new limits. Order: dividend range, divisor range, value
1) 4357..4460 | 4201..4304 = 1.29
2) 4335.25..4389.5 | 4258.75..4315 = 1.28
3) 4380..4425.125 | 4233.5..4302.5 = 1.14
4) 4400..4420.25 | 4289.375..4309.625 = 1.25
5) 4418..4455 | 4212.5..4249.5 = 1.31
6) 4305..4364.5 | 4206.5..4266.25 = 1.32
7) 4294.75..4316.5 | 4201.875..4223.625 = 1.07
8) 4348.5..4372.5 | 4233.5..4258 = 1.32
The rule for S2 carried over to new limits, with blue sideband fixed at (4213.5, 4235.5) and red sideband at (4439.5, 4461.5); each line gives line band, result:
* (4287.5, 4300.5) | 3.1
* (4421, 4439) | 4.2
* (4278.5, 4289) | 4.2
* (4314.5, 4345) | -3.6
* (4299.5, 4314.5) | 1.9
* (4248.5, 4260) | 1.7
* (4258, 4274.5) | 4.9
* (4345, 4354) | 0.7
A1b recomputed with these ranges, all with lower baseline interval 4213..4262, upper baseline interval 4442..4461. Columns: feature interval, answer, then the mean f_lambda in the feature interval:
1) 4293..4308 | 2.7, 4.7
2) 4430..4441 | 2.6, 5.59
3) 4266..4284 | 5.6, 3.75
